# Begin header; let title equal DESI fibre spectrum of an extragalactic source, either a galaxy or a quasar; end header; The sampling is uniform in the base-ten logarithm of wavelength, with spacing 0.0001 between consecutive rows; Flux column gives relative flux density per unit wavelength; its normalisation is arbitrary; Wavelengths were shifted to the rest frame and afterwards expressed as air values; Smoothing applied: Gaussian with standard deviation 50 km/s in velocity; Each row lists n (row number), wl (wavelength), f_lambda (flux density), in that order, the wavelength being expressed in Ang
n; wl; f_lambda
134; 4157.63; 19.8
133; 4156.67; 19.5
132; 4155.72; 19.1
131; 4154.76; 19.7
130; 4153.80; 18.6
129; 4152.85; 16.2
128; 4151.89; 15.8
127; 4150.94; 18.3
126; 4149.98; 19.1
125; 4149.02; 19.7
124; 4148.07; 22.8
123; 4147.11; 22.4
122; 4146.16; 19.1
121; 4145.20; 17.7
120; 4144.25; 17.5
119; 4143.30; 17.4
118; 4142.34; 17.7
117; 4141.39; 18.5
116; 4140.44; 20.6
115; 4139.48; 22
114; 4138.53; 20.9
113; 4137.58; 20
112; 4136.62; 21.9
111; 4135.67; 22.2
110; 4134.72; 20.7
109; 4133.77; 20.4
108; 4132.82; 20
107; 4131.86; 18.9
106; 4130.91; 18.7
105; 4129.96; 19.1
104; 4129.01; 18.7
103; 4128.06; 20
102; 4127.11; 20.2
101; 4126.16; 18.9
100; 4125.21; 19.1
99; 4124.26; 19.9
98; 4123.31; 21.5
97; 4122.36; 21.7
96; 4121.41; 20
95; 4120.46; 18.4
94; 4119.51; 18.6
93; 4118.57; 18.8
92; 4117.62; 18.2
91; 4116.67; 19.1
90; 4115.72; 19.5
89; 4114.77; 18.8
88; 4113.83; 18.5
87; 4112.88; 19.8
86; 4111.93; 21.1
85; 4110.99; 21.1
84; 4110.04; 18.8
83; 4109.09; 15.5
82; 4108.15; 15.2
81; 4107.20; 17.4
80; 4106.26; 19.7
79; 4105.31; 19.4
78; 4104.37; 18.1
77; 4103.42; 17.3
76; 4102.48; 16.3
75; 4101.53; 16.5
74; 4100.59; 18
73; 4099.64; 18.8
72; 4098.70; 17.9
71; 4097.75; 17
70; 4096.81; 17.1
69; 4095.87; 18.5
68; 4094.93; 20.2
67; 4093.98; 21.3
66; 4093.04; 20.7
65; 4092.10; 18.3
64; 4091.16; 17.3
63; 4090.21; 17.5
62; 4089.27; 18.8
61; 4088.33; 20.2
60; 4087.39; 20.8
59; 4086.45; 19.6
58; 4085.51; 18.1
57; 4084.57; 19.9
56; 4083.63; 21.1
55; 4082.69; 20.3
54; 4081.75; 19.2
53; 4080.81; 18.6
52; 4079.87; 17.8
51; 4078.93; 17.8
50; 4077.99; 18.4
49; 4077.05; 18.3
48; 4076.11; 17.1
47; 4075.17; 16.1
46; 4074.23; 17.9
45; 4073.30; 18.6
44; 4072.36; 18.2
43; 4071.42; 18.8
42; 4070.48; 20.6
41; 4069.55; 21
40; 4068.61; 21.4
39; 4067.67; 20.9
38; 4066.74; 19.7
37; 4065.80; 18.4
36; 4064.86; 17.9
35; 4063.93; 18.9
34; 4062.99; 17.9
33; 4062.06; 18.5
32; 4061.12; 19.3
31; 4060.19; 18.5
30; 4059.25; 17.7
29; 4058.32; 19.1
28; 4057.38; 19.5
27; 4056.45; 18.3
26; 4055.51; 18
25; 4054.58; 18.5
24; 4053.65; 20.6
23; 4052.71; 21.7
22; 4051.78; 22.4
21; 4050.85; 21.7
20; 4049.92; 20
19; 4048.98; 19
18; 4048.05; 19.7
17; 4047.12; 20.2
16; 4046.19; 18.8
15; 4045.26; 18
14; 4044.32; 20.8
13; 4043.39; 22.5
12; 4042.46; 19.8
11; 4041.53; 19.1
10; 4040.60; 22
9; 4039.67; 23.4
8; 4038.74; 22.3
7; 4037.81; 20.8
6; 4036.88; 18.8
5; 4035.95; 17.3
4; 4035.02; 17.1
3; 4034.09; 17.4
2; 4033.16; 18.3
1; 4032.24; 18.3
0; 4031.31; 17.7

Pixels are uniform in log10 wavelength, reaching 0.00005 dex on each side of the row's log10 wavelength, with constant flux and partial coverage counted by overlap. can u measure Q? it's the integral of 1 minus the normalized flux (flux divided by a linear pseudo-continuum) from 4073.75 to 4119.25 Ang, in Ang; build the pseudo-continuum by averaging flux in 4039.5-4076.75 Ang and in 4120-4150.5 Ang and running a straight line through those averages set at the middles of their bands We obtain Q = 2.5 Ang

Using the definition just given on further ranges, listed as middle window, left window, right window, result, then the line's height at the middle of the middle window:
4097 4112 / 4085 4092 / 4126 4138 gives 1.1 Ang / 19.3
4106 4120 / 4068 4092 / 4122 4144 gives 0.6 Ang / 19.5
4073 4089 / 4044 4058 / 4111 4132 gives 0.7 Ang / 19.7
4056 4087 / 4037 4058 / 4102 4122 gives 1.2 Ang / 19.6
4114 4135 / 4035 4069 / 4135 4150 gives 0.5 Ang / 19.9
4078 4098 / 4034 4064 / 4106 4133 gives 0.3 Ang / 19.4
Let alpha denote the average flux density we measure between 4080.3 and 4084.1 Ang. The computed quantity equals 19.8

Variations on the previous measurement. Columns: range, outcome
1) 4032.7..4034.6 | 17.9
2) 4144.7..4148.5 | 20.4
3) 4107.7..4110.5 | 16.5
